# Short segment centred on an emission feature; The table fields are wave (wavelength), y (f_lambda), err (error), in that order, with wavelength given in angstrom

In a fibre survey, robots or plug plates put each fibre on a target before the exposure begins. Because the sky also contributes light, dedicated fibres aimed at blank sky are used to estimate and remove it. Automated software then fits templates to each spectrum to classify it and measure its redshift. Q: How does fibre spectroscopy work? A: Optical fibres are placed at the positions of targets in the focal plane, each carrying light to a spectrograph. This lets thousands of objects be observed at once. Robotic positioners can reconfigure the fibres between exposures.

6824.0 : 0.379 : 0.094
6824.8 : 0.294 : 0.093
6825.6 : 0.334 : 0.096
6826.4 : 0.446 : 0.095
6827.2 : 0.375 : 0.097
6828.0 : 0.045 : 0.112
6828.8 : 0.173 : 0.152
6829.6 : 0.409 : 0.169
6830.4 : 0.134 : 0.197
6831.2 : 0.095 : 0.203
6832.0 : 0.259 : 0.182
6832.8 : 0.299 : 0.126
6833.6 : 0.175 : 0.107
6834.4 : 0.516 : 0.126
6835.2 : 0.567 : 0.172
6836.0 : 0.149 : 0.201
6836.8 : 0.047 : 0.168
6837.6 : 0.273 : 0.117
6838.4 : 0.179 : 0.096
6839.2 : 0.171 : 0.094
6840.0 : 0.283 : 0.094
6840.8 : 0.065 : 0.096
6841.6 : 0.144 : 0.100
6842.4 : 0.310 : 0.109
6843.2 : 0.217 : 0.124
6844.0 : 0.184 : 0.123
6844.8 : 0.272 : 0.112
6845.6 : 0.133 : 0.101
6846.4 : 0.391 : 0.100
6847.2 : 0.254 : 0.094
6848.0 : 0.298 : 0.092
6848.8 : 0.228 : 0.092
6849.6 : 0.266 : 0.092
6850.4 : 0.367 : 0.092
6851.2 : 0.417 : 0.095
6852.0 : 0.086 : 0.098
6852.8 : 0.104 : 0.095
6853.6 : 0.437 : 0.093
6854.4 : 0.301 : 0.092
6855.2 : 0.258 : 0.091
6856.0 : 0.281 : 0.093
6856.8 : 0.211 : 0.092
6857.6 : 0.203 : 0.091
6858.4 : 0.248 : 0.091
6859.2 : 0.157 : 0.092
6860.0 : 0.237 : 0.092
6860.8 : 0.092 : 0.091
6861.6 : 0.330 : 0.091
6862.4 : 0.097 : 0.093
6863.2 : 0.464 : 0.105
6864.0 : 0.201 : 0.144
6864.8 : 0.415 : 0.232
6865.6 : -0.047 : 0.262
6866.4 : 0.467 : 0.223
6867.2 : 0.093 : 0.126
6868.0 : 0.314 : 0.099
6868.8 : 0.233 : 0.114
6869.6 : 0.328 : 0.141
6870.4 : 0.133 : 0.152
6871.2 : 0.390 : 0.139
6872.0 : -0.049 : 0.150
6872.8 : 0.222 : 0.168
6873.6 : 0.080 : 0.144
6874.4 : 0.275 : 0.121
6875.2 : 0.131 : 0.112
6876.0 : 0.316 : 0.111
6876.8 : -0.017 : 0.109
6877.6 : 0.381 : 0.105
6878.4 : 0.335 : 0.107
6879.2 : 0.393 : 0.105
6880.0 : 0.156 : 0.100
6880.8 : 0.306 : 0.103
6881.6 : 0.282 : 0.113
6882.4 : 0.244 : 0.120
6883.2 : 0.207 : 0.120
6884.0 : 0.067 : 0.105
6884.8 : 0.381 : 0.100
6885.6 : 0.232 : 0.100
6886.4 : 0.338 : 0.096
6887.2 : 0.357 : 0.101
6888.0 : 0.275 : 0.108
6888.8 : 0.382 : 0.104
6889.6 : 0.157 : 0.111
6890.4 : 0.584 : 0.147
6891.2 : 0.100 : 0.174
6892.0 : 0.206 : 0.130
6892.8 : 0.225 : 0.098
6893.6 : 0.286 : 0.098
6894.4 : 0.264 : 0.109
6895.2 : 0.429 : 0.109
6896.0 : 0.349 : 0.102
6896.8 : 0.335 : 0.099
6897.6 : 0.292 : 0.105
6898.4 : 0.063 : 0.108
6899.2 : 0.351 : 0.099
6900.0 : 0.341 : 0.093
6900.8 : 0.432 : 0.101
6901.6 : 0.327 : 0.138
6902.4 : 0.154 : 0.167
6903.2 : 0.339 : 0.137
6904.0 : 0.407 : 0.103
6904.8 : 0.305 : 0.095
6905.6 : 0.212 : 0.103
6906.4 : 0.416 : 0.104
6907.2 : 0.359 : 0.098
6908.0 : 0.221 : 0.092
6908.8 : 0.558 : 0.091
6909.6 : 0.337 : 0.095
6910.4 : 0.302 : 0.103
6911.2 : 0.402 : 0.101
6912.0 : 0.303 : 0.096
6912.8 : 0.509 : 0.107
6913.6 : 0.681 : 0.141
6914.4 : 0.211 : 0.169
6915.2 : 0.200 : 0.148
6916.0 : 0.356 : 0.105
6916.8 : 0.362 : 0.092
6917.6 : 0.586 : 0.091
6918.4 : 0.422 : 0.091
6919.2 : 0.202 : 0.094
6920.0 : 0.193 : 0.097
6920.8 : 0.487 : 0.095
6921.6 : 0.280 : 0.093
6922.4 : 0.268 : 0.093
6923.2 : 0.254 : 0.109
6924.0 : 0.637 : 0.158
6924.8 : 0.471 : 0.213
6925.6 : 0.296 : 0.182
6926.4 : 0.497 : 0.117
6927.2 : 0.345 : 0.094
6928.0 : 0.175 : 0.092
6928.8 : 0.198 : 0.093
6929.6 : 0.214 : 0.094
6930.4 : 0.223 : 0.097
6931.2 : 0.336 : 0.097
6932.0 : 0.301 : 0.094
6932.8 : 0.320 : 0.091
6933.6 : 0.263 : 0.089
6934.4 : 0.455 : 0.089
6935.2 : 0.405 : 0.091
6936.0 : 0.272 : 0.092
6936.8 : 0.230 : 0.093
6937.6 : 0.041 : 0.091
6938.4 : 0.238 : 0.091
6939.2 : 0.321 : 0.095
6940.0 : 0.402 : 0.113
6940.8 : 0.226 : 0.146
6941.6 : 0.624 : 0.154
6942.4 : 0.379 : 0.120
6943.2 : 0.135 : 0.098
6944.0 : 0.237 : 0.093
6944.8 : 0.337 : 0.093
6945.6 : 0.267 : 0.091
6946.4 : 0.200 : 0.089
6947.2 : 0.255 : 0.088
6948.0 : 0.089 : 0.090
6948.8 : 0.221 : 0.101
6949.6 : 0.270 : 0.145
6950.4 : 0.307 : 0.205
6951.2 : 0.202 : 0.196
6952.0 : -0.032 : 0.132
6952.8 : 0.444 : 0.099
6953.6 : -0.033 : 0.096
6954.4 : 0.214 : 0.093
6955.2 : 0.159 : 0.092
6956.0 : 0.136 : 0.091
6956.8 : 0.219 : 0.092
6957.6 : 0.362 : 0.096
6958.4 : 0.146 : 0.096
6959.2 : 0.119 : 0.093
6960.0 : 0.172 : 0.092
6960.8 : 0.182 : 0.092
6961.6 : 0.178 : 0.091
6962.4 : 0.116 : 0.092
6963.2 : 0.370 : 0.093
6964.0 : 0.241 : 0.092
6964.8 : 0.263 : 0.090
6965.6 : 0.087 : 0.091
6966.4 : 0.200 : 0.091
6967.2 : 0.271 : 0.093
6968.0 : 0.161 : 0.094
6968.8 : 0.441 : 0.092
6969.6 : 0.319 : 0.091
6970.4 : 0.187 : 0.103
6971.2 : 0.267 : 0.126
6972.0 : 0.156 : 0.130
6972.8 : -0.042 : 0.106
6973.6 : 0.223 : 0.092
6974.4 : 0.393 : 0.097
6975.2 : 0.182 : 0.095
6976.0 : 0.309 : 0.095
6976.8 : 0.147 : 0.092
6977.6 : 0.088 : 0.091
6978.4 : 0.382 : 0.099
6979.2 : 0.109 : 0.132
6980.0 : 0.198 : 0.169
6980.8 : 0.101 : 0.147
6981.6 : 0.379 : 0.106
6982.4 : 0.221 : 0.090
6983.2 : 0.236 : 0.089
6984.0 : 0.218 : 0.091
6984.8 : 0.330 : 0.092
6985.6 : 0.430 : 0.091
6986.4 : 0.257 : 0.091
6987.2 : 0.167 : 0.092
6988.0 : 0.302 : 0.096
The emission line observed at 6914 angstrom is C III] 1909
